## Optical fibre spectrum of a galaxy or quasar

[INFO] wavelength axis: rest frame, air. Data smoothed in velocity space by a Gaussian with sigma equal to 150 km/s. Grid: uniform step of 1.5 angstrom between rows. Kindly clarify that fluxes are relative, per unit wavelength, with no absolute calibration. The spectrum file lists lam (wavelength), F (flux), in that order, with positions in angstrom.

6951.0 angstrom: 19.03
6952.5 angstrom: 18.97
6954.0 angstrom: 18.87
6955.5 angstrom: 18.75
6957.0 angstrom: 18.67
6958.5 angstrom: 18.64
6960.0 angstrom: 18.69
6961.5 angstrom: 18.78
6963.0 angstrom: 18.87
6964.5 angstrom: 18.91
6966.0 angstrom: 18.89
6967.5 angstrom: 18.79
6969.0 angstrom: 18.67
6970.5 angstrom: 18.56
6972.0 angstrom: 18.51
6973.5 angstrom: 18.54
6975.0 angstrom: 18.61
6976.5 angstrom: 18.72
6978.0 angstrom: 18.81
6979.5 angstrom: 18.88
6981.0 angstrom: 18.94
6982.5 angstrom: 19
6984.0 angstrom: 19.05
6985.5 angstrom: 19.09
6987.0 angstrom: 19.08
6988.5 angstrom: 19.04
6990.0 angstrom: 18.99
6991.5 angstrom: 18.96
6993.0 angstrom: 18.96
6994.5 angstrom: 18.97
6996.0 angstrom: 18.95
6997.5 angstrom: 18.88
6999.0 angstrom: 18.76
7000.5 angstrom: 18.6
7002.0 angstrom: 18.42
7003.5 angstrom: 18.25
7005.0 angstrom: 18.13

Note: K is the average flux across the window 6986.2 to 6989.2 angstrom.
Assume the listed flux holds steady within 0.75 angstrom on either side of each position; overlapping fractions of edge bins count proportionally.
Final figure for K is 19.1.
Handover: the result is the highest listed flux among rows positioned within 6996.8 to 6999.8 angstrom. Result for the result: 18.88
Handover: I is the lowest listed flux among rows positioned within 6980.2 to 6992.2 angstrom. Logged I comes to 18.94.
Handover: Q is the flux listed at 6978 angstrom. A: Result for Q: 18.81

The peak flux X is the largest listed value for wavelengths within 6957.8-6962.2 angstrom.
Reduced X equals 18.78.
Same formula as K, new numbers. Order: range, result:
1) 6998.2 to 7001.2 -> 18.7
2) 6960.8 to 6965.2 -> 18.9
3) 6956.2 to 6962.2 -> 18.7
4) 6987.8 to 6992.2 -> 19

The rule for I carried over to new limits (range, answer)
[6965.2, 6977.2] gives 18.51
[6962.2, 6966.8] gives 18.87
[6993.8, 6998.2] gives 18.88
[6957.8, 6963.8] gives 18.64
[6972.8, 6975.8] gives 18.54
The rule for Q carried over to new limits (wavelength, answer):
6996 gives 18.95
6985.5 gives 19.09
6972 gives 18.51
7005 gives 18.13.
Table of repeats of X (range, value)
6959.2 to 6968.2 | 18.91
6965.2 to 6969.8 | 18.89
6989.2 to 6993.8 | 18.99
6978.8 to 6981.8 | 18.94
